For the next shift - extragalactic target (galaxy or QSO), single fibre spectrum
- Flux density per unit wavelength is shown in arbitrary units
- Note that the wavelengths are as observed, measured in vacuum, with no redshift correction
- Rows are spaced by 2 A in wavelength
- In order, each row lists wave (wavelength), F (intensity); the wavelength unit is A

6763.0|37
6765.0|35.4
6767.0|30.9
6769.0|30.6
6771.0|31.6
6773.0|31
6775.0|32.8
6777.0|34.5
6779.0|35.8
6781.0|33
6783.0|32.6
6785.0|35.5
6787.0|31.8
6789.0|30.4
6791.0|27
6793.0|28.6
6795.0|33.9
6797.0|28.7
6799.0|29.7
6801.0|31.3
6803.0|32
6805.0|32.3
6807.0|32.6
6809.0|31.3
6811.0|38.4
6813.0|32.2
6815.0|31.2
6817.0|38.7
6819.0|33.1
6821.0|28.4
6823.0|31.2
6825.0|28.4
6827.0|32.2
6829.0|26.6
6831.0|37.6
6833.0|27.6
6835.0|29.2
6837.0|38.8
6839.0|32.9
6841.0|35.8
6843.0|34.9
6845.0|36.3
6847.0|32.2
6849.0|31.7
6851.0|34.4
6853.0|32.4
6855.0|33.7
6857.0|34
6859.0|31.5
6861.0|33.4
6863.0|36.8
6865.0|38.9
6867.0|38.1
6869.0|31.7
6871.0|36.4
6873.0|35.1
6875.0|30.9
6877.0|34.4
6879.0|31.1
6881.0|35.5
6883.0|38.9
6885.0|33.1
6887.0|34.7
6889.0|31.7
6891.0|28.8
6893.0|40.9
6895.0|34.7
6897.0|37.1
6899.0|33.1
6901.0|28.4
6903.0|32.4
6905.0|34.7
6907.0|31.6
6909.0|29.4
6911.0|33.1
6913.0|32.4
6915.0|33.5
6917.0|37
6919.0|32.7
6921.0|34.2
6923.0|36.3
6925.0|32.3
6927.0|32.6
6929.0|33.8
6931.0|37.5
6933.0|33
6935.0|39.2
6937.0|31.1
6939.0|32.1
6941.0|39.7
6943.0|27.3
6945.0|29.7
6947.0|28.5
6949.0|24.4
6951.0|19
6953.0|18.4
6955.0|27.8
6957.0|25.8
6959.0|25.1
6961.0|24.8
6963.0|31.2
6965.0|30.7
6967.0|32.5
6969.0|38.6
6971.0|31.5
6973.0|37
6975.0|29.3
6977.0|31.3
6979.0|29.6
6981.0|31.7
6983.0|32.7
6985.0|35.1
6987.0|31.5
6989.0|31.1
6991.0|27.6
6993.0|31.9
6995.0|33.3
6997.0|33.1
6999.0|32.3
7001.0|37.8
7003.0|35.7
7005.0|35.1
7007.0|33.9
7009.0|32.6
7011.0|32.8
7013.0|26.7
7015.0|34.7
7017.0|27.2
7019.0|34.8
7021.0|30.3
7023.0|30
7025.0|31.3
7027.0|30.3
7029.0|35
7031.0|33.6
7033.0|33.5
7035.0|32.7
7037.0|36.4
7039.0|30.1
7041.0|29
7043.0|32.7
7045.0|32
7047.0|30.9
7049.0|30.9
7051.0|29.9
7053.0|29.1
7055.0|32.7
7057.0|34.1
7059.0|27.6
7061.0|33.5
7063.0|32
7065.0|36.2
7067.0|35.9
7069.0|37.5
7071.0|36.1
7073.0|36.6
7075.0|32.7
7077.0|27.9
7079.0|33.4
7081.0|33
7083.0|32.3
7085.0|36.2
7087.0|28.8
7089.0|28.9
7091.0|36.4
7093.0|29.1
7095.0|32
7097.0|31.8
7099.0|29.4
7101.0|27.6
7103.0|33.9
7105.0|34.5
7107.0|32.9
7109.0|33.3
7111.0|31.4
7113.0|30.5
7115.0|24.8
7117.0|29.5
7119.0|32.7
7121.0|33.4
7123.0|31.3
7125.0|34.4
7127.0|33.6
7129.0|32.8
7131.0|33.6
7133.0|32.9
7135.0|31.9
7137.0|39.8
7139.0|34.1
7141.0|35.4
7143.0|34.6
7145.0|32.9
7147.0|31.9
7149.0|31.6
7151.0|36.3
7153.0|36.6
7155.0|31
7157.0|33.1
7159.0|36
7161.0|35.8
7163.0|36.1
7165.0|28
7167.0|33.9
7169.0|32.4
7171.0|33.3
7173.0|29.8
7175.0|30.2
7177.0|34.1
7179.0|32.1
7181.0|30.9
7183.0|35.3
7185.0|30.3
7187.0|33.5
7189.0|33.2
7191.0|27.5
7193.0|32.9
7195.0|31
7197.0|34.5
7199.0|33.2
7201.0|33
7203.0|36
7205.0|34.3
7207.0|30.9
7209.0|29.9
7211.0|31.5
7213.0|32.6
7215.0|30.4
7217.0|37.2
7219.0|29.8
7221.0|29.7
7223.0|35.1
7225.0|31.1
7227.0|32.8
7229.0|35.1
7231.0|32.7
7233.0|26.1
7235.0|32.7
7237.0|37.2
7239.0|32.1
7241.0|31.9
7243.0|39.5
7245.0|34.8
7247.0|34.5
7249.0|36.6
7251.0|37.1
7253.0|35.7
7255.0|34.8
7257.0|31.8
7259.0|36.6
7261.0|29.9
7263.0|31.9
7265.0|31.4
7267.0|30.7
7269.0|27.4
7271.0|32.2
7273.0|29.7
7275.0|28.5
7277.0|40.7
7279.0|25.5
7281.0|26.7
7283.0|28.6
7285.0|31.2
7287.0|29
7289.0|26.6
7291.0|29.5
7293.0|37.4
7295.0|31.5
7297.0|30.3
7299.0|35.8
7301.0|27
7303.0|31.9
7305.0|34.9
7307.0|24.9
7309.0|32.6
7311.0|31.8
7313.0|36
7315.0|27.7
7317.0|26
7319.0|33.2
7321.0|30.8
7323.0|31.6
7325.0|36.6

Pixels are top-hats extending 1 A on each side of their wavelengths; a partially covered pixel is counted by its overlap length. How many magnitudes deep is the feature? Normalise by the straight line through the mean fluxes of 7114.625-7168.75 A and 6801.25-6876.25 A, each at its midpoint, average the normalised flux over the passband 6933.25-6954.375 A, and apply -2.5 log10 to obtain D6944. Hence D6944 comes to 0.15 mag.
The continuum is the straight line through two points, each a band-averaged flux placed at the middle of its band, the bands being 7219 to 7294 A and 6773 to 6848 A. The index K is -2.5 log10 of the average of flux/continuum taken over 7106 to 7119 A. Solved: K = 0.06 mag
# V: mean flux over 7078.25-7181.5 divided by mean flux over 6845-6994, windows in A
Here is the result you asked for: 1.01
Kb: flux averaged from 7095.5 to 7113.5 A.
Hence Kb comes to 31.7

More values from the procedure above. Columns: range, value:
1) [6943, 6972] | 27.7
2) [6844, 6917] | 33.8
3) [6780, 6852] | 32.3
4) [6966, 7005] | 32.9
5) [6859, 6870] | 35.4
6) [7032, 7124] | 32.1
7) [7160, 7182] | 32.4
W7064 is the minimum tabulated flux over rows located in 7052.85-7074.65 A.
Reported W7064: 27.6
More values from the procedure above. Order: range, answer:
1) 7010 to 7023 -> 26.7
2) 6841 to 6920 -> 28.4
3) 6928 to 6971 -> 18.4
